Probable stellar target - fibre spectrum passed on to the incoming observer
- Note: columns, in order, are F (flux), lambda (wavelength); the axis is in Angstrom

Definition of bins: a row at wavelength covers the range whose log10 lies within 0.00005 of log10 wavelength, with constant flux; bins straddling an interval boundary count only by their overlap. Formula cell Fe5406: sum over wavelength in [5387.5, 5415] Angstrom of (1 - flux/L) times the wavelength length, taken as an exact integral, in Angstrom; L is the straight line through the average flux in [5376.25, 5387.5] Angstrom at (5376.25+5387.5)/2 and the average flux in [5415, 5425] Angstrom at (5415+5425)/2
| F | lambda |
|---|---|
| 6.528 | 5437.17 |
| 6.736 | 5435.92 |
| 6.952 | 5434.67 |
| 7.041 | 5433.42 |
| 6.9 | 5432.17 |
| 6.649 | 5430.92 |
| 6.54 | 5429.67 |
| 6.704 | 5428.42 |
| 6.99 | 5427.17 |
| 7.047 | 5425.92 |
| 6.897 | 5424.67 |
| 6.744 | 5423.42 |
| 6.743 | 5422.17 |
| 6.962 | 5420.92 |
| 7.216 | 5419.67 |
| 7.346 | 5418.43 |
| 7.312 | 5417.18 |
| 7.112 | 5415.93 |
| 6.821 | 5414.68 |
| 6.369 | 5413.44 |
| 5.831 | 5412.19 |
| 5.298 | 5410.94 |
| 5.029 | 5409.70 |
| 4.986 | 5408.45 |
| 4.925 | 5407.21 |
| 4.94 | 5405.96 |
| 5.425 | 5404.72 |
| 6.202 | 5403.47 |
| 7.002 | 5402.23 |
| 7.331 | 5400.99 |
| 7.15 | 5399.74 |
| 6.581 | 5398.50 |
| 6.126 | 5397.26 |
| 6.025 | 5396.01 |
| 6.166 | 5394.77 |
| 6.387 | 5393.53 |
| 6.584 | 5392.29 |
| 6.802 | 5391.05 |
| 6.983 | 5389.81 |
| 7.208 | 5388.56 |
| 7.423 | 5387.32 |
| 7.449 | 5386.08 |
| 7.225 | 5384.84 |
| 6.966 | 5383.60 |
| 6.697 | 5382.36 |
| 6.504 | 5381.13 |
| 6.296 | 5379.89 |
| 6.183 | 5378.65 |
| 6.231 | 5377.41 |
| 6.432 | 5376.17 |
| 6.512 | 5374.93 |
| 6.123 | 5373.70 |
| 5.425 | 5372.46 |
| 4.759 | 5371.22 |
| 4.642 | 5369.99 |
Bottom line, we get 2.72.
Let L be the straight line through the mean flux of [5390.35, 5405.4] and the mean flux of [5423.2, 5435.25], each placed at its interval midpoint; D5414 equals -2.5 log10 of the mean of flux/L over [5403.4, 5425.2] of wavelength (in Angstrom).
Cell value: 0.076 mag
